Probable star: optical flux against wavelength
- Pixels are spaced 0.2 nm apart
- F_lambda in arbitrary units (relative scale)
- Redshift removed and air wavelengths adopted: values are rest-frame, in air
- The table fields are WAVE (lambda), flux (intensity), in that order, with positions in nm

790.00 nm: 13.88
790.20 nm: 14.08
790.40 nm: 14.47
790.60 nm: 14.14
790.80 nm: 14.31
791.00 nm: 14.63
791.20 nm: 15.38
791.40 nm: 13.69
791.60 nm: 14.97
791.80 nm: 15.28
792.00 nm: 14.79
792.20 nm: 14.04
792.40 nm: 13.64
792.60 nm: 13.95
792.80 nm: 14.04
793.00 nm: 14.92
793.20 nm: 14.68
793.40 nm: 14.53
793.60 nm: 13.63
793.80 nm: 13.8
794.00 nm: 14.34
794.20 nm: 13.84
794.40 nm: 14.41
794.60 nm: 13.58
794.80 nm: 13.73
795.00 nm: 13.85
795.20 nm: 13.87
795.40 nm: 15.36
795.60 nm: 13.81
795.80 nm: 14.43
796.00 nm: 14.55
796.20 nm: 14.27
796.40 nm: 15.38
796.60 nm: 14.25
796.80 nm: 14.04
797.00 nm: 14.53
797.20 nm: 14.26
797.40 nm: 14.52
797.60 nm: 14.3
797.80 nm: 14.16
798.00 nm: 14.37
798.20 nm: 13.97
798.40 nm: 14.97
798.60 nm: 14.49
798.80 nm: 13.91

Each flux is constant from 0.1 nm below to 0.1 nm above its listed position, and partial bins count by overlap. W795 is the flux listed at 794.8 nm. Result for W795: 13.73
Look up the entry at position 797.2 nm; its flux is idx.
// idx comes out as 14.26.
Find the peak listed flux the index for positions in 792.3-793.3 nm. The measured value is 14.92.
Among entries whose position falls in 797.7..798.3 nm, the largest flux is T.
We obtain 14.37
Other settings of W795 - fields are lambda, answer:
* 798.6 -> 14.49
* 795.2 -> 13.87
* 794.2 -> 13.84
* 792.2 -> 14.04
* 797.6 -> 14.3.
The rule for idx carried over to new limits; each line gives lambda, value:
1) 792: 14.79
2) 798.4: 14.97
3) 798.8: 13.91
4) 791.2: 15.38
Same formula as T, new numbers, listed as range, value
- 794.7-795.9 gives 15.36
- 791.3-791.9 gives 15.28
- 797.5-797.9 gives 14.3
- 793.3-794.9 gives 14.53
